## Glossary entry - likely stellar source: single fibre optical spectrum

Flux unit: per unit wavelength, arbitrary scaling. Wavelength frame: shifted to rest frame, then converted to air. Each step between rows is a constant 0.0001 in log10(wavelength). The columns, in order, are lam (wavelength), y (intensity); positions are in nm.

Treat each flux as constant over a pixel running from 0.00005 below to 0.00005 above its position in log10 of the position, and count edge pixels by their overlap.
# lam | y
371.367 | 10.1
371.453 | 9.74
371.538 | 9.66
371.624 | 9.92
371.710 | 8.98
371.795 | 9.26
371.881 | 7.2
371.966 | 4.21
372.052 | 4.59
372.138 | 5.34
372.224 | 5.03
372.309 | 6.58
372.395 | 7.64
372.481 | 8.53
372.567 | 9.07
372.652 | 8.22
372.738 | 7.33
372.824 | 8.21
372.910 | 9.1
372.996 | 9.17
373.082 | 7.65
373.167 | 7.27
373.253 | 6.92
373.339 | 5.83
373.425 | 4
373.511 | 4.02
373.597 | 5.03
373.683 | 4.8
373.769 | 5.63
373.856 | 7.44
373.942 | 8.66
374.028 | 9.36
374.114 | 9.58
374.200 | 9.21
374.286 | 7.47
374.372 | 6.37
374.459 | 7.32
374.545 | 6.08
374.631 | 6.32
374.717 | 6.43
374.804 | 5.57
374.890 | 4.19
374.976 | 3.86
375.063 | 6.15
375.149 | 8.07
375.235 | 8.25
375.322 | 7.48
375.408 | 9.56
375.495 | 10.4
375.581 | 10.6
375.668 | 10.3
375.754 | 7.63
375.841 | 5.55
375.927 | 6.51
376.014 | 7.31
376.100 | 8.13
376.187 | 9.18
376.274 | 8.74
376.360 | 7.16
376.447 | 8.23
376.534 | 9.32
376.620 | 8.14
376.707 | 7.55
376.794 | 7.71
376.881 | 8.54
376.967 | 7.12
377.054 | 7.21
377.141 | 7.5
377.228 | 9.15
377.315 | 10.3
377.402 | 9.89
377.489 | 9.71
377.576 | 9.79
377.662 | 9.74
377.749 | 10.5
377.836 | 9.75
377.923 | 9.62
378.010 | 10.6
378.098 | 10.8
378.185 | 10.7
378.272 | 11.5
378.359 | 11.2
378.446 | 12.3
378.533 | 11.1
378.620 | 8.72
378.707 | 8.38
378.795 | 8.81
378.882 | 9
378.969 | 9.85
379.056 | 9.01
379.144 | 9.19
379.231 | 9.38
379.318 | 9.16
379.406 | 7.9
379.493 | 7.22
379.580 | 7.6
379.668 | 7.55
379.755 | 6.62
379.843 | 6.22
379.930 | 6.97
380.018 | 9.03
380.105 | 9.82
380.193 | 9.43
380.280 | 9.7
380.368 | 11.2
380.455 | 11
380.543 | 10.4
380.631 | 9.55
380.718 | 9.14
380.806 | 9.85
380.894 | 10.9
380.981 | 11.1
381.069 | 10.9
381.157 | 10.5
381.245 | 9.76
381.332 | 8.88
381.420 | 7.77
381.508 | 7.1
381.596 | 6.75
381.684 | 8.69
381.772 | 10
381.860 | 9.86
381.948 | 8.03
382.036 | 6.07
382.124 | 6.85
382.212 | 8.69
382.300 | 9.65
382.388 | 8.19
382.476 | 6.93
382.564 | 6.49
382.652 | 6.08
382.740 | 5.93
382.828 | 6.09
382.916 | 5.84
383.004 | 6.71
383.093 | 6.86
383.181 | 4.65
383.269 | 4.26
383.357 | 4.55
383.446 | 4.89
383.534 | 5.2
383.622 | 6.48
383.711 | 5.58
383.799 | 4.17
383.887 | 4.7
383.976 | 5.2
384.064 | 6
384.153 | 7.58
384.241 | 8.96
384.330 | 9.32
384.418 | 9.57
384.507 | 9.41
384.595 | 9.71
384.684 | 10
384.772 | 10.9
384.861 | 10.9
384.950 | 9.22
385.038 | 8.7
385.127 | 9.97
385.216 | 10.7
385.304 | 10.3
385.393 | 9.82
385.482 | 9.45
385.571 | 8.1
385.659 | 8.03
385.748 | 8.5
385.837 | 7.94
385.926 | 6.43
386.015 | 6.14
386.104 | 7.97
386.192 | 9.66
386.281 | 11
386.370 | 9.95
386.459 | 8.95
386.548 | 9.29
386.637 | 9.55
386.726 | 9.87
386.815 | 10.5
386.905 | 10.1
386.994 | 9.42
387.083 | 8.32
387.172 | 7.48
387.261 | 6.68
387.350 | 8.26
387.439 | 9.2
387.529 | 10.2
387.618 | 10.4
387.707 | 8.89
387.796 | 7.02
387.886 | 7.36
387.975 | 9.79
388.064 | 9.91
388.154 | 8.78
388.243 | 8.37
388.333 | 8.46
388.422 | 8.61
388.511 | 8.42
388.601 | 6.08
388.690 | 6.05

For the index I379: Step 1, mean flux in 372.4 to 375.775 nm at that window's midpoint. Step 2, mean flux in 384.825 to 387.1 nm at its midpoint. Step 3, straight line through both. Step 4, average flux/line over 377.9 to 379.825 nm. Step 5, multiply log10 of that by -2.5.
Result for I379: -0.15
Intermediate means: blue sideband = 7.36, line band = 9.32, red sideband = 9.19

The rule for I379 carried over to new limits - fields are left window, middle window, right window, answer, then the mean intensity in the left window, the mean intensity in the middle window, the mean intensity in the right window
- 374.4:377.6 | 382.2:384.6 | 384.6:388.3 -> 0.30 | 7.84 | 6.63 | 9.08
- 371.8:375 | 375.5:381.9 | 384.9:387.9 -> -0.18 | 6.78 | 9.08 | 8.94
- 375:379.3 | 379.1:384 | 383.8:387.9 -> 0.14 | 8.99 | 7.81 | 8.78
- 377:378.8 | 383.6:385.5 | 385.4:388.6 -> 0.07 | 9.87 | 8.49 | 8.75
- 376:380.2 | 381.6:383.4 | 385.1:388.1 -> 0.27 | 8.95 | 7.02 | 8.97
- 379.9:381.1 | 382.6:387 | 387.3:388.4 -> 0.17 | 9.95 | 7.97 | 8.87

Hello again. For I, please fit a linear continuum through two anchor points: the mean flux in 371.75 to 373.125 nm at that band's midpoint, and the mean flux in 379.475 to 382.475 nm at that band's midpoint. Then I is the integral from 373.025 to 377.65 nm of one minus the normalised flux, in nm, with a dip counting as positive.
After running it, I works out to 0.170 nm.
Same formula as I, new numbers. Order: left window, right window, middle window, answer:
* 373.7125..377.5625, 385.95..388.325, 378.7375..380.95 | -0.20 nm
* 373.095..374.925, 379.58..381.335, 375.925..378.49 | -0.38 nm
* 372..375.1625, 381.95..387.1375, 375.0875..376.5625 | -0.28 nm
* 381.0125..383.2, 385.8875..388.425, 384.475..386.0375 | -0.13 nm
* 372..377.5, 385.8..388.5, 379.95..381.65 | -0.30 nm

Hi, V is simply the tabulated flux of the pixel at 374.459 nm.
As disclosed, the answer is 7.32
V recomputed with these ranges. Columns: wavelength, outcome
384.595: 9.71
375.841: 5.55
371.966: 4.21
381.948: 8.03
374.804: 5.57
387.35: 8.26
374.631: 6.32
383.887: 4.7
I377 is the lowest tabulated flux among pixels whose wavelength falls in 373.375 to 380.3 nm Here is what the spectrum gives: 3.86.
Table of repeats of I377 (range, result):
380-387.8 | 4.17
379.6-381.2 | 6.22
